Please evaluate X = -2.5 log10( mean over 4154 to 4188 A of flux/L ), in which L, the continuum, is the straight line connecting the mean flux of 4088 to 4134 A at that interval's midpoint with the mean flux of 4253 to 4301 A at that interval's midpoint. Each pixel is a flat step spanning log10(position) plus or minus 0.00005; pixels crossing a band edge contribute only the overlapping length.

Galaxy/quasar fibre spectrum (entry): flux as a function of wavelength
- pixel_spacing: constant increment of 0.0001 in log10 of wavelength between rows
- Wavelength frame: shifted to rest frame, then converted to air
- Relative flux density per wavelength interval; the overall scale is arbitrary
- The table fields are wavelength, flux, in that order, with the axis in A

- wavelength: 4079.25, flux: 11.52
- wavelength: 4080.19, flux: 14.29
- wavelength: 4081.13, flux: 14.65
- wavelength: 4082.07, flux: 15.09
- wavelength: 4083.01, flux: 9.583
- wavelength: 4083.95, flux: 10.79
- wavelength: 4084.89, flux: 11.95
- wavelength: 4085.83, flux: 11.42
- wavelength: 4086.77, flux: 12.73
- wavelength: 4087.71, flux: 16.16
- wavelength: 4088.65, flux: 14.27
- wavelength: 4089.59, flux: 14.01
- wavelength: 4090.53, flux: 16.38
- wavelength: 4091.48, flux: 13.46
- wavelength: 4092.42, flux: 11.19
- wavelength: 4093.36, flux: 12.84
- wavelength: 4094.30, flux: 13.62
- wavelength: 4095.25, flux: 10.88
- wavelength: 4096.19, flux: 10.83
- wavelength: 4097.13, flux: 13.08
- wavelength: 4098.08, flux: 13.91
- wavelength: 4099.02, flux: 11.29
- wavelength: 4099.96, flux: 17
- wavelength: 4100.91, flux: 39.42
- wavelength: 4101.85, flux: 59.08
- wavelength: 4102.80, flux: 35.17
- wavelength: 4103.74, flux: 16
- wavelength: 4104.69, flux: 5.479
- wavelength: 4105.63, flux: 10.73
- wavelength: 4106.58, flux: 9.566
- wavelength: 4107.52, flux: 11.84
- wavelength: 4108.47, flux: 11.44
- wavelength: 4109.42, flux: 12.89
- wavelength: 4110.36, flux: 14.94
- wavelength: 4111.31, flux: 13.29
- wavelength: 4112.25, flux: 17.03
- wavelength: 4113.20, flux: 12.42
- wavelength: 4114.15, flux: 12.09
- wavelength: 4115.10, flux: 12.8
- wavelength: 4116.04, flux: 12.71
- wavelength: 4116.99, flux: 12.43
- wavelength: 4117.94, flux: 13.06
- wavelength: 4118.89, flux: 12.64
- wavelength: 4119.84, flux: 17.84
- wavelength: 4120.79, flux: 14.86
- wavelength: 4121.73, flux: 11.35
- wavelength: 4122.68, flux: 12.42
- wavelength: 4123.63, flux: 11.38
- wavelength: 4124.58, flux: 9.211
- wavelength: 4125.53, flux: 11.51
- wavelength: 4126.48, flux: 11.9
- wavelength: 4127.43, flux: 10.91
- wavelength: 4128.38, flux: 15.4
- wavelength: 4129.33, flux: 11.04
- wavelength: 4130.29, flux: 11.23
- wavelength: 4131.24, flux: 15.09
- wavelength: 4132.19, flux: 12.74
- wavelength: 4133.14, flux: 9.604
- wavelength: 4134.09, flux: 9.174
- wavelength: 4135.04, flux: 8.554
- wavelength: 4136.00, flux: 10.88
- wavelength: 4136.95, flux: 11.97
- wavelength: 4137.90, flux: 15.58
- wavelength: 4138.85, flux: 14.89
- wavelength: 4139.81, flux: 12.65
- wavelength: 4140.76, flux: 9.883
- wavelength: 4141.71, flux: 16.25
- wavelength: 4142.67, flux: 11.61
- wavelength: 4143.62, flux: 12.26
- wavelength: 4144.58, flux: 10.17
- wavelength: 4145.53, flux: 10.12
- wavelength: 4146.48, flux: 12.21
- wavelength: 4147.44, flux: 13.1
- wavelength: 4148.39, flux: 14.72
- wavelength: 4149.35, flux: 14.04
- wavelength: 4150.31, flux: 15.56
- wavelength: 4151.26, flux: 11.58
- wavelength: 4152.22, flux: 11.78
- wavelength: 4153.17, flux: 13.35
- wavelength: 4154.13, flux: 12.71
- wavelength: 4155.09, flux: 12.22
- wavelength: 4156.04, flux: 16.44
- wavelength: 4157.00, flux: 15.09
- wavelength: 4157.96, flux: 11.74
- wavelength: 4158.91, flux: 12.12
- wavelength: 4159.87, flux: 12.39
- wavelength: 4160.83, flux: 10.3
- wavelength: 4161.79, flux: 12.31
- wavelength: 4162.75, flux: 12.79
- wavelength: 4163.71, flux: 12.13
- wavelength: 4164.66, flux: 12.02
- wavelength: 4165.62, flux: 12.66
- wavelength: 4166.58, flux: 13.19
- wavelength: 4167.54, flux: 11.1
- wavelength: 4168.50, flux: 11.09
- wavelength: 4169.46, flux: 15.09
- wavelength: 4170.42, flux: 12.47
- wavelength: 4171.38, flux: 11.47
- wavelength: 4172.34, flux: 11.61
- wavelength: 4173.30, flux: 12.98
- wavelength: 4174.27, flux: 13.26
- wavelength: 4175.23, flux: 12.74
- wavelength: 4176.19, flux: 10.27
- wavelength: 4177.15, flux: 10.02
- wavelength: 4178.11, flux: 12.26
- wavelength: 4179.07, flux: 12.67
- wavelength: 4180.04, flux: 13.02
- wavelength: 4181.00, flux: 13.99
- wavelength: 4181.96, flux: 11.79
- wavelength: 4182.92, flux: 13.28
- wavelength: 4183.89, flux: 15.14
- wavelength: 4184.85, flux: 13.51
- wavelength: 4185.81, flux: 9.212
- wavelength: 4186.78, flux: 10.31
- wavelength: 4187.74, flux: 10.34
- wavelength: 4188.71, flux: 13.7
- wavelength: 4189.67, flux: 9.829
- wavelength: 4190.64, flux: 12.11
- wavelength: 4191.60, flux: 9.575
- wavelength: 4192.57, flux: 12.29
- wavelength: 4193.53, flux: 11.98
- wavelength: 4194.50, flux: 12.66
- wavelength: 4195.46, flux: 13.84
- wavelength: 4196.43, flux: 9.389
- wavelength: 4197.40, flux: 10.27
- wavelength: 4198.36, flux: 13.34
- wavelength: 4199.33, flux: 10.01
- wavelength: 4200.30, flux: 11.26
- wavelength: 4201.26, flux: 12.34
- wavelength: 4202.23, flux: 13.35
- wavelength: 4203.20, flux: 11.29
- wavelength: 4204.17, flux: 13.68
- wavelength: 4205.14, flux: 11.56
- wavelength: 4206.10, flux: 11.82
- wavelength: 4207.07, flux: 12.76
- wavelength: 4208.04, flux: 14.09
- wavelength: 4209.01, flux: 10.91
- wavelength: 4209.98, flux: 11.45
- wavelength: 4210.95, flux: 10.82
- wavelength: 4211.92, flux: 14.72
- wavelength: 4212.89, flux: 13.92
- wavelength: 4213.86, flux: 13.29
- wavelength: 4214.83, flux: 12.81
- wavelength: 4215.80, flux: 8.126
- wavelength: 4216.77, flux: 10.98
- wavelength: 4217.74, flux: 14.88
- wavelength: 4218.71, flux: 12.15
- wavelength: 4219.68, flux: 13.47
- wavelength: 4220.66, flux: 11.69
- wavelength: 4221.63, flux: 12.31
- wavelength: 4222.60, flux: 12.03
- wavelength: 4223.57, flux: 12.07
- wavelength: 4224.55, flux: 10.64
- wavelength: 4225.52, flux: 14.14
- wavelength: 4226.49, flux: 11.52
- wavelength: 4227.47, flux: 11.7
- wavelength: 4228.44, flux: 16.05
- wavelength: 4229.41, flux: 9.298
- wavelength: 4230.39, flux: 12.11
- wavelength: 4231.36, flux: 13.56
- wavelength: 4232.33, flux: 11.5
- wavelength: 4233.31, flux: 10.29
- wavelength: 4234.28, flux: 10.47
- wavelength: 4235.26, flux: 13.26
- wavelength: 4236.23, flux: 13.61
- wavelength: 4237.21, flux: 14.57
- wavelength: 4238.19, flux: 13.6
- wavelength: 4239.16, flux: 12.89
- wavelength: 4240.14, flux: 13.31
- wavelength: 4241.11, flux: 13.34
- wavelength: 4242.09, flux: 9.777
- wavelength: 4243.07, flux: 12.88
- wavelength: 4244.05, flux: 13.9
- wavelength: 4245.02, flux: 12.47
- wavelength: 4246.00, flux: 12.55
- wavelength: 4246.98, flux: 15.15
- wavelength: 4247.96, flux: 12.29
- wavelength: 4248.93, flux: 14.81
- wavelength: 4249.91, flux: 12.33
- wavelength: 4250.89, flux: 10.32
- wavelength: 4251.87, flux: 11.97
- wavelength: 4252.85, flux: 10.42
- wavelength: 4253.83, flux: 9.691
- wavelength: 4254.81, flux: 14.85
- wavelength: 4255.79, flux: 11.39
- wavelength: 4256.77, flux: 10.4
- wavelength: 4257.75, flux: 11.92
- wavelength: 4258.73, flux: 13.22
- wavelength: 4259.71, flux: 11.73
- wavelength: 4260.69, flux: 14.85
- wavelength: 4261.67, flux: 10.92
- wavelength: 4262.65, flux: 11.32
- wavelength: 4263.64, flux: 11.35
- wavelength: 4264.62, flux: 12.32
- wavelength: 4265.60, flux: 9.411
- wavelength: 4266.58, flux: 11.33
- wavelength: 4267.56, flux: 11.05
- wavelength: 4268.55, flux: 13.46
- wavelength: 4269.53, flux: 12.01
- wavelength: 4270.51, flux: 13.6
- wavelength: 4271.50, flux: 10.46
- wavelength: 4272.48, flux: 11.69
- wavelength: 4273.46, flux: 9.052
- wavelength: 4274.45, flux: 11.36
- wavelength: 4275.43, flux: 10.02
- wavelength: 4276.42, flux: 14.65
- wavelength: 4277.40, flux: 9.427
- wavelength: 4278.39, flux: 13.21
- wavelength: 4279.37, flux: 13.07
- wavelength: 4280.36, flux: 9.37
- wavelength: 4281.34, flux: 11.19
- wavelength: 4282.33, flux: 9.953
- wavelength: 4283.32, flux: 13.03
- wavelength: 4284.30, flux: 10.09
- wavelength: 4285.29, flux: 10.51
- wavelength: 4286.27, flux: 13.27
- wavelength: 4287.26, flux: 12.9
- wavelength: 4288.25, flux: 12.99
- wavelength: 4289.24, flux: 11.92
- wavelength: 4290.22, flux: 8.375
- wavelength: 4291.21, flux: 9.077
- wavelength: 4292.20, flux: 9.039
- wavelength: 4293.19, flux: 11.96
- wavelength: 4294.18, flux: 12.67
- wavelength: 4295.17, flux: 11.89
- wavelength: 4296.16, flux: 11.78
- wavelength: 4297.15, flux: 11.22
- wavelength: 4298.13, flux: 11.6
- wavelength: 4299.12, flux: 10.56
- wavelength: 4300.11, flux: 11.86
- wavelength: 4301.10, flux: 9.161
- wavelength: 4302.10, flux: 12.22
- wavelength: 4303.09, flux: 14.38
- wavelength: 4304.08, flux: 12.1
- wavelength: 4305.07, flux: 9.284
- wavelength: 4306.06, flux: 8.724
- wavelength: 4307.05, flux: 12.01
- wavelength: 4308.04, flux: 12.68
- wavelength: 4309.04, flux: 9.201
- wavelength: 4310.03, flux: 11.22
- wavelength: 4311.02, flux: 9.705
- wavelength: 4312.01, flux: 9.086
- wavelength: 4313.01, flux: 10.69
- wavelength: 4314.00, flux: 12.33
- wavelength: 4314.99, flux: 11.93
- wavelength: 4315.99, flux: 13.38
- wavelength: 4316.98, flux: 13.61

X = 0.09 mag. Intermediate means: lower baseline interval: 14.6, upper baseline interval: 11.5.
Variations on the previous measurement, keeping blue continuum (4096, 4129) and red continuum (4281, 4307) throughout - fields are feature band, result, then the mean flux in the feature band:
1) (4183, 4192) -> 0.18 mag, 11.6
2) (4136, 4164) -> 0.14 mag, 12.8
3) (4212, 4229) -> 0.04 mag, 12.5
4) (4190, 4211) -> 0.13 mag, 11.9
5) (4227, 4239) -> 0.01 mag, 12.5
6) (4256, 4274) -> 0.02 mag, 11.7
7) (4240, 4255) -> -0.01 mag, 12.4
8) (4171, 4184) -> 0.12 mag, 12.4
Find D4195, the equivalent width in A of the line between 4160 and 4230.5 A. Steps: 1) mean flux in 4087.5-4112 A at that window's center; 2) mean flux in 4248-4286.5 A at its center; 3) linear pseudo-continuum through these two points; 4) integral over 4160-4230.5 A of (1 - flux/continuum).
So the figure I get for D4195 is 8.17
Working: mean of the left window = 16.5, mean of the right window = 11.7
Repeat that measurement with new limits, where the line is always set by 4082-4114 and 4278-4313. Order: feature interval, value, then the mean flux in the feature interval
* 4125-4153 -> 4.48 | 12.3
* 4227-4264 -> -0.29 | 12.4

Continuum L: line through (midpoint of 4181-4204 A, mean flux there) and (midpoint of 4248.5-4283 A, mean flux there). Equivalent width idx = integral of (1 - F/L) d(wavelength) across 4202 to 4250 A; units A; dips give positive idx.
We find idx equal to -3.11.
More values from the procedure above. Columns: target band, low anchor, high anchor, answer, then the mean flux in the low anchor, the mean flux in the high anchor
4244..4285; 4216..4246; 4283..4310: 0.10 A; 12.4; 11.3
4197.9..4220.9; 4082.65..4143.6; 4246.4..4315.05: 0.52 A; 14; 11.5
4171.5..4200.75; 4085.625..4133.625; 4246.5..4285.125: 2.94 A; 14.6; 11.7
